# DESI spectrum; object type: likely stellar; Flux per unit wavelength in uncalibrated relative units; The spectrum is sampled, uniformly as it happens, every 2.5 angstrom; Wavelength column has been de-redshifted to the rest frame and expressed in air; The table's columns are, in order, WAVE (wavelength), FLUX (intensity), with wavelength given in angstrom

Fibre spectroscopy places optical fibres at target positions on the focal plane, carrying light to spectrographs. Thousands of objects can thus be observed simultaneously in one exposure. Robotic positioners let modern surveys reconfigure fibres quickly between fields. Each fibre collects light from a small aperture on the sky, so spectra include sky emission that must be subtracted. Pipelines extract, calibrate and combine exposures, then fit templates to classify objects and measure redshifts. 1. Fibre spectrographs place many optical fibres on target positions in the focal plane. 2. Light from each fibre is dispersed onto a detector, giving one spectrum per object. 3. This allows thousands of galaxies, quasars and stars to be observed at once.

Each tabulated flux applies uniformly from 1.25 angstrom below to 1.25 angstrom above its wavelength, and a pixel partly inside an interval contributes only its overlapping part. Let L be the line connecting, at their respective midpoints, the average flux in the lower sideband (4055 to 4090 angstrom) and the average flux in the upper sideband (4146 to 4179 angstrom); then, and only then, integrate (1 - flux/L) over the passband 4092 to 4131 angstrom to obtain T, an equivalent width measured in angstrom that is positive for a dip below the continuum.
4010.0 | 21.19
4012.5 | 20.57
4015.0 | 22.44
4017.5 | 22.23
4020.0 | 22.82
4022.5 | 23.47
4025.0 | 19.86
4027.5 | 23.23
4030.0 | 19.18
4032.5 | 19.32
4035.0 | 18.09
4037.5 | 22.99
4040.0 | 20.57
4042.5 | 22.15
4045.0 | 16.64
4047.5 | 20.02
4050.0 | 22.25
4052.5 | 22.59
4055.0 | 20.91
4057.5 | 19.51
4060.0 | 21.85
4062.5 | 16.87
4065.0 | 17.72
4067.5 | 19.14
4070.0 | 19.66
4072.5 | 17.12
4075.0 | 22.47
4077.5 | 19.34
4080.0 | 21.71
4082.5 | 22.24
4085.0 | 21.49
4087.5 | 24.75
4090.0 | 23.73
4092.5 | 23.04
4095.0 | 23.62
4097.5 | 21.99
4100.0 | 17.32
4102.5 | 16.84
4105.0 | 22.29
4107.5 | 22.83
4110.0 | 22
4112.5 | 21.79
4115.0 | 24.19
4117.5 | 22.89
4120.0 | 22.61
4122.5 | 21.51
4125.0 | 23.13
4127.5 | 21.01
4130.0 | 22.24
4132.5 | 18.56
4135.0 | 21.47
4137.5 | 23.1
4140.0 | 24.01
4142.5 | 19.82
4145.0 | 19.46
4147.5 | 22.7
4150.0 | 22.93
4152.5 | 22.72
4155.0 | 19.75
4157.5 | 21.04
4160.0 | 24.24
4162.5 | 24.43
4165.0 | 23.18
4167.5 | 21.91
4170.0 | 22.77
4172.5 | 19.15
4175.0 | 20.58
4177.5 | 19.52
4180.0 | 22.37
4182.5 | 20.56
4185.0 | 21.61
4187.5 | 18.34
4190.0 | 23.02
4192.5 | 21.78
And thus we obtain -1.3 angstrom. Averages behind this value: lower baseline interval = 20.4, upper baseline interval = 21.9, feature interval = 21.8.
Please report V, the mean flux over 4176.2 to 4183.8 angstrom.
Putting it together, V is 20.8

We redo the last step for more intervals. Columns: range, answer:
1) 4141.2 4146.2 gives 19.7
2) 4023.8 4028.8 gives 21.5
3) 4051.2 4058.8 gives 21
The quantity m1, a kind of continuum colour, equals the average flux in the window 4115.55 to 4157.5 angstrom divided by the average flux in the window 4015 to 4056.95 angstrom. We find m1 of 1.03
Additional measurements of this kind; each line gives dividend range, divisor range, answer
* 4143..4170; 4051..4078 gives 1.12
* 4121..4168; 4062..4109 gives 1.06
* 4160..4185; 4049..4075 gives 1.09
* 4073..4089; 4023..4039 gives 1.06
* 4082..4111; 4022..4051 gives 1.06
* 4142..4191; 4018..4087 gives 1.05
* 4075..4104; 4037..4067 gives 1.06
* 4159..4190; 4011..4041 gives 1.02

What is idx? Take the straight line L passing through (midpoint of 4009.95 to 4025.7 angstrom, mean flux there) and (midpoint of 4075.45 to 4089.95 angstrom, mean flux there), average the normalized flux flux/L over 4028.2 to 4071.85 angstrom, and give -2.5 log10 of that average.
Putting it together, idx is 0.105 mag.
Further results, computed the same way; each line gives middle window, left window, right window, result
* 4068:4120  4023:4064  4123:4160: -0.025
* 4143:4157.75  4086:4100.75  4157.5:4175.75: 0.048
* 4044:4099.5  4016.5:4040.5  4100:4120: 0.030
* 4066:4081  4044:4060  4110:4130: 0.067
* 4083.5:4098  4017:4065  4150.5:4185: -0.101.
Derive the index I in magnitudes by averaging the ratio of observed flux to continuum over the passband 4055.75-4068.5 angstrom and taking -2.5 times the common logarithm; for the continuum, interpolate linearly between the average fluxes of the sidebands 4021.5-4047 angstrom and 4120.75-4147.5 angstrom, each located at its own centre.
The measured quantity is 0.092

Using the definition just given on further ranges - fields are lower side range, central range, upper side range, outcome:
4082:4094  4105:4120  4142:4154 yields -0.01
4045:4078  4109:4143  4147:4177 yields -0.04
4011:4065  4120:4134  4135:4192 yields 0.00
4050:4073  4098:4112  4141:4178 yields 0.01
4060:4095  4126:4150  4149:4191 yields -0.01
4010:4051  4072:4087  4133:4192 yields 0.01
